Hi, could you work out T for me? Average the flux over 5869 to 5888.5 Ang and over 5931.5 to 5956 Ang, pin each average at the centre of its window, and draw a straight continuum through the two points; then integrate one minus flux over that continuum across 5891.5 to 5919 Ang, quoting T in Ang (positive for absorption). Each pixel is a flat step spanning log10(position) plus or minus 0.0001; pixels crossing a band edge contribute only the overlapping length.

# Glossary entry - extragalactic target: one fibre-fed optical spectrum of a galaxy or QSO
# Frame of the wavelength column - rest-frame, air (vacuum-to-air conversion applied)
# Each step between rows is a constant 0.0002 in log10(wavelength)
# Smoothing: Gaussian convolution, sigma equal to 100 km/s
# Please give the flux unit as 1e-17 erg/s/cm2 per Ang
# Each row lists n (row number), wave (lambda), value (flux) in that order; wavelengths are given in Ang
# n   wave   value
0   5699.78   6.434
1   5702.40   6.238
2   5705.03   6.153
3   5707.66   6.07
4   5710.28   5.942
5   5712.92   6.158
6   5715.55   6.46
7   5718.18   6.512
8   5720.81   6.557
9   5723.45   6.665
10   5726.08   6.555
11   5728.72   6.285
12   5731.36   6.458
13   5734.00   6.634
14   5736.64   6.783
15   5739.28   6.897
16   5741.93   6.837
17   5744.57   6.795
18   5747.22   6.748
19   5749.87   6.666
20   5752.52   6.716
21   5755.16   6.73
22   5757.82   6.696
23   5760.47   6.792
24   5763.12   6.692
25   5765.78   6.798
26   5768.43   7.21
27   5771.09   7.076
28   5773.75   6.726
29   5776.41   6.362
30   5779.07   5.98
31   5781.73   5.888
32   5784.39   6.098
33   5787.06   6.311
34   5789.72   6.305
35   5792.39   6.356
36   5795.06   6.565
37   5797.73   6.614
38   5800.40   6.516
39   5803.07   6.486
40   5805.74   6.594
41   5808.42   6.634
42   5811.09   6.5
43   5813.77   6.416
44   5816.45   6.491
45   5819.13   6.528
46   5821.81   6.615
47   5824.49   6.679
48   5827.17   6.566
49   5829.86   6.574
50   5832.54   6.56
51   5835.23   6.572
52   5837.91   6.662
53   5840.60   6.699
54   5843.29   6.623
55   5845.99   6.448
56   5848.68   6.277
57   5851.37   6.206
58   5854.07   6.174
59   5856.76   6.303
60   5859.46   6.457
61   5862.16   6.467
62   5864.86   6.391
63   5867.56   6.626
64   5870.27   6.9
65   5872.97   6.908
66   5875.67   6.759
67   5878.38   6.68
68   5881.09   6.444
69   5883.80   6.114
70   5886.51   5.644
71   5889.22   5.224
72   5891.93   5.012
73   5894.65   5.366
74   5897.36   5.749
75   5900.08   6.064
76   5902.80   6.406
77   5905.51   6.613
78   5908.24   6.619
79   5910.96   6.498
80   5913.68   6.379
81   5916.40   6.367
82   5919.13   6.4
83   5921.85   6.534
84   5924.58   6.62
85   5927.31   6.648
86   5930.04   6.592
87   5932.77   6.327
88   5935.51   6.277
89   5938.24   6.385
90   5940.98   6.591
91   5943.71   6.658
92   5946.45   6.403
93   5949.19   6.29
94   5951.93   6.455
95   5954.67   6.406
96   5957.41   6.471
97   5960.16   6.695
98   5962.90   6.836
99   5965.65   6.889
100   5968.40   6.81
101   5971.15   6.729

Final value 1.2 Ang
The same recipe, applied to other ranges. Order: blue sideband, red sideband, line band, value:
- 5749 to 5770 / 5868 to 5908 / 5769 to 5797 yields 1.2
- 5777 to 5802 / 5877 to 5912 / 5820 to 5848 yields -1.8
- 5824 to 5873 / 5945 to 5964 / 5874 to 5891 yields 1.0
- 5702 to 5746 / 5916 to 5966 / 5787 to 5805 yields 0.1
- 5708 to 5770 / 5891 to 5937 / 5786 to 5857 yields -0.4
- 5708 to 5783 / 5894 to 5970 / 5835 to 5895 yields 1.7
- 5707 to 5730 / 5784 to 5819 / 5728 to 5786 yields -2.0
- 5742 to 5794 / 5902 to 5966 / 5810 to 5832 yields 0.0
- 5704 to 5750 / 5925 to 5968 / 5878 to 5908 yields 2.7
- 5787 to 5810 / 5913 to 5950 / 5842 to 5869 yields 0.4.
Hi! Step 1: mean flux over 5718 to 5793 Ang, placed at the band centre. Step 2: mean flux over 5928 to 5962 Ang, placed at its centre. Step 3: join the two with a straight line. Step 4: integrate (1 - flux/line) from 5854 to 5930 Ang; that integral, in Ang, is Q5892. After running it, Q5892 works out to 2.33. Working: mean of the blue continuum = 6.59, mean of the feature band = 6.31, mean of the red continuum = 6.47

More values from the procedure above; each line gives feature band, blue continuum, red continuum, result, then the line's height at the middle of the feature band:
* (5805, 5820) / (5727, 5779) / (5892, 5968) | 0.2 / 6.61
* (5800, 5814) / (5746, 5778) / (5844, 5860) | 0.0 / 6.54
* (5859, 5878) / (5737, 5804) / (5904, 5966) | -0.3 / 6.55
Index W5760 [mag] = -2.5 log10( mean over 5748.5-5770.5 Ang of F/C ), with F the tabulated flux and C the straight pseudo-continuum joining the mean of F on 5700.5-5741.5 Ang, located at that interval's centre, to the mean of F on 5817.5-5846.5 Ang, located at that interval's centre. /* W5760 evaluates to -0.05 mag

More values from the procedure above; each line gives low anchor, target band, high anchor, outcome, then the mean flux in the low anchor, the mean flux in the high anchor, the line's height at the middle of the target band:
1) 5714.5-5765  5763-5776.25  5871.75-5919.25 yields -0.049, 6.66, 6.17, 6.57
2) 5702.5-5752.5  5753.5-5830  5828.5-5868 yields -0.010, 6.51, 6.47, 6.49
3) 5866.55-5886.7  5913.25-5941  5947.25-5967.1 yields 0.017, 6.56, 6.57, 6.57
